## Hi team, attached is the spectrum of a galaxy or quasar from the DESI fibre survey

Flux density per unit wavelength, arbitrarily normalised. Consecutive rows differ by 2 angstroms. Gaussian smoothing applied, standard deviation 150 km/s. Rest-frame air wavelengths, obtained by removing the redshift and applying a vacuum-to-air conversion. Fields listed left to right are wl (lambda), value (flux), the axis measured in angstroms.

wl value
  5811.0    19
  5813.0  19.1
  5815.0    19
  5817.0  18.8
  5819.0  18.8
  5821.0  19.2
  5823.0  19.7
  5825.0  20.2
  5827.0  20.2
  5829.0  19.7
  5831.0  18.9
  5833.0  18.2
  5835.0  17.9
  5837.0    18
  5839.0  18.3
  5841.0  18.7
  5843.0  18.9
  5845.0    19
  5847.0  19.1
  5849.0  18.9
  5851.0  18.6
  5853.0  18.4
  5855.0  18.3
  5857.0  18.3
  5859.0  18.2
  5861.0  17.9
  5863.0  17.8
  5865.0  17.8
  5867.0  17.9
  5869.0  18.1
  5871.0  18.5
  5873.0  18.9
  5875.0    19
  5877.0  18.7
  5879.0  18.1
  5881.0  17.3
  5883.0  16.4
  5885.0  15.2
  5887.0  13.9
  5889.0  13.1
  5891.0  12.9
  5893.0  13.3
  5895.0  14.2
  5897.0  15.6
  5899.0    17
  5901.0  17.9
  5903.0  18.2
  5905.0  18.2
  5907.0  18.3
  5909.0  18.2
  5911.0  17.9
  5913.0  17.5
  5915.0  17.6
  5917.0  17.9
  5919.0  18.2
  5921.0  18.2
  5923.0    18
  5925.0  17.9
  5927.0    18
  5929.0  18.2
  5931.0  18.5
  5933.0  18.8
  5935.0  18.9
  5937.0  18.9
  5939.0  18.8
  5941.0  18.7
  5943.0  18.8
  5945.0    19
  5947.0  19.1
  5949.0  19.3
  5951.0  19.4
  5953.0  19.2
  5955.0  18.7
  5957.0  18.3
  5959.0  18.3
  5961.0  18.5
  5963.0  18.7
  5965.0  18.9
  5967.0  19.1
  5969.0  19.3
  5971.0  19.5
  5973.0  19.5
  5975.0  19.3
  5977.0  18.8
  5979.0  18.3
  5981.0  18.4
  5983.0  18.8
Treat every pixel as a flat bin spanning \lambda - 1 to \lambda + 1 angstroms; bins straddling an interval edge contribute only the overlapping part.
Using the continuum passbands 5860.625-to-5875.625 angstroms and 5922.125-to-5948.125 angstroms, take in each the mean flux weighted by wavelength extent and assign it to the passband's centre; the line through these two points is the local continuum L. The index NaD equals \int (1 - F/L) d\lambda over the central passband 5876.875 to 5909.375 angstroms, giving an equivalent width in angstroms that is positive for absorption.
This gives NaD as 3.9 angstroms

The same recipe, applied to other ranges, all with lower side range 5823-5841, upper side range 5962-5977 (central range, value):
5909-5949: 1.50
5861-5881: 0.81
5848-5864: 0.58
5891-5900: 2.01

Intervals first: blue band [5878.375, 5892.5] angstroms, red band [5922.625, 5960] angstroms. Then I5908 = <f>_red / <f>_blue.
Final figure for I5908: 1.2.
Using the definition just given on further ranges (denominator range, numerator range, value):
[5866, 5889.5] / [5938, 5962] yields 1.10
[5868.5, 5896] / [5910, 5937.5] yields 1.12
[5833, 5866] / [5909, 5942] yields 0.99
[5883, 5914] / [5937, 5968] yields 1.17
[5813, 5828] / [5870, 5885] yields 0.92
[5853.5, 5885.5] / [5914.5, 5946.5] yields 1.03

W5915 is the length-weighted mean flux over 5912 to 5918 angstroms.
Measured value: 17.7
